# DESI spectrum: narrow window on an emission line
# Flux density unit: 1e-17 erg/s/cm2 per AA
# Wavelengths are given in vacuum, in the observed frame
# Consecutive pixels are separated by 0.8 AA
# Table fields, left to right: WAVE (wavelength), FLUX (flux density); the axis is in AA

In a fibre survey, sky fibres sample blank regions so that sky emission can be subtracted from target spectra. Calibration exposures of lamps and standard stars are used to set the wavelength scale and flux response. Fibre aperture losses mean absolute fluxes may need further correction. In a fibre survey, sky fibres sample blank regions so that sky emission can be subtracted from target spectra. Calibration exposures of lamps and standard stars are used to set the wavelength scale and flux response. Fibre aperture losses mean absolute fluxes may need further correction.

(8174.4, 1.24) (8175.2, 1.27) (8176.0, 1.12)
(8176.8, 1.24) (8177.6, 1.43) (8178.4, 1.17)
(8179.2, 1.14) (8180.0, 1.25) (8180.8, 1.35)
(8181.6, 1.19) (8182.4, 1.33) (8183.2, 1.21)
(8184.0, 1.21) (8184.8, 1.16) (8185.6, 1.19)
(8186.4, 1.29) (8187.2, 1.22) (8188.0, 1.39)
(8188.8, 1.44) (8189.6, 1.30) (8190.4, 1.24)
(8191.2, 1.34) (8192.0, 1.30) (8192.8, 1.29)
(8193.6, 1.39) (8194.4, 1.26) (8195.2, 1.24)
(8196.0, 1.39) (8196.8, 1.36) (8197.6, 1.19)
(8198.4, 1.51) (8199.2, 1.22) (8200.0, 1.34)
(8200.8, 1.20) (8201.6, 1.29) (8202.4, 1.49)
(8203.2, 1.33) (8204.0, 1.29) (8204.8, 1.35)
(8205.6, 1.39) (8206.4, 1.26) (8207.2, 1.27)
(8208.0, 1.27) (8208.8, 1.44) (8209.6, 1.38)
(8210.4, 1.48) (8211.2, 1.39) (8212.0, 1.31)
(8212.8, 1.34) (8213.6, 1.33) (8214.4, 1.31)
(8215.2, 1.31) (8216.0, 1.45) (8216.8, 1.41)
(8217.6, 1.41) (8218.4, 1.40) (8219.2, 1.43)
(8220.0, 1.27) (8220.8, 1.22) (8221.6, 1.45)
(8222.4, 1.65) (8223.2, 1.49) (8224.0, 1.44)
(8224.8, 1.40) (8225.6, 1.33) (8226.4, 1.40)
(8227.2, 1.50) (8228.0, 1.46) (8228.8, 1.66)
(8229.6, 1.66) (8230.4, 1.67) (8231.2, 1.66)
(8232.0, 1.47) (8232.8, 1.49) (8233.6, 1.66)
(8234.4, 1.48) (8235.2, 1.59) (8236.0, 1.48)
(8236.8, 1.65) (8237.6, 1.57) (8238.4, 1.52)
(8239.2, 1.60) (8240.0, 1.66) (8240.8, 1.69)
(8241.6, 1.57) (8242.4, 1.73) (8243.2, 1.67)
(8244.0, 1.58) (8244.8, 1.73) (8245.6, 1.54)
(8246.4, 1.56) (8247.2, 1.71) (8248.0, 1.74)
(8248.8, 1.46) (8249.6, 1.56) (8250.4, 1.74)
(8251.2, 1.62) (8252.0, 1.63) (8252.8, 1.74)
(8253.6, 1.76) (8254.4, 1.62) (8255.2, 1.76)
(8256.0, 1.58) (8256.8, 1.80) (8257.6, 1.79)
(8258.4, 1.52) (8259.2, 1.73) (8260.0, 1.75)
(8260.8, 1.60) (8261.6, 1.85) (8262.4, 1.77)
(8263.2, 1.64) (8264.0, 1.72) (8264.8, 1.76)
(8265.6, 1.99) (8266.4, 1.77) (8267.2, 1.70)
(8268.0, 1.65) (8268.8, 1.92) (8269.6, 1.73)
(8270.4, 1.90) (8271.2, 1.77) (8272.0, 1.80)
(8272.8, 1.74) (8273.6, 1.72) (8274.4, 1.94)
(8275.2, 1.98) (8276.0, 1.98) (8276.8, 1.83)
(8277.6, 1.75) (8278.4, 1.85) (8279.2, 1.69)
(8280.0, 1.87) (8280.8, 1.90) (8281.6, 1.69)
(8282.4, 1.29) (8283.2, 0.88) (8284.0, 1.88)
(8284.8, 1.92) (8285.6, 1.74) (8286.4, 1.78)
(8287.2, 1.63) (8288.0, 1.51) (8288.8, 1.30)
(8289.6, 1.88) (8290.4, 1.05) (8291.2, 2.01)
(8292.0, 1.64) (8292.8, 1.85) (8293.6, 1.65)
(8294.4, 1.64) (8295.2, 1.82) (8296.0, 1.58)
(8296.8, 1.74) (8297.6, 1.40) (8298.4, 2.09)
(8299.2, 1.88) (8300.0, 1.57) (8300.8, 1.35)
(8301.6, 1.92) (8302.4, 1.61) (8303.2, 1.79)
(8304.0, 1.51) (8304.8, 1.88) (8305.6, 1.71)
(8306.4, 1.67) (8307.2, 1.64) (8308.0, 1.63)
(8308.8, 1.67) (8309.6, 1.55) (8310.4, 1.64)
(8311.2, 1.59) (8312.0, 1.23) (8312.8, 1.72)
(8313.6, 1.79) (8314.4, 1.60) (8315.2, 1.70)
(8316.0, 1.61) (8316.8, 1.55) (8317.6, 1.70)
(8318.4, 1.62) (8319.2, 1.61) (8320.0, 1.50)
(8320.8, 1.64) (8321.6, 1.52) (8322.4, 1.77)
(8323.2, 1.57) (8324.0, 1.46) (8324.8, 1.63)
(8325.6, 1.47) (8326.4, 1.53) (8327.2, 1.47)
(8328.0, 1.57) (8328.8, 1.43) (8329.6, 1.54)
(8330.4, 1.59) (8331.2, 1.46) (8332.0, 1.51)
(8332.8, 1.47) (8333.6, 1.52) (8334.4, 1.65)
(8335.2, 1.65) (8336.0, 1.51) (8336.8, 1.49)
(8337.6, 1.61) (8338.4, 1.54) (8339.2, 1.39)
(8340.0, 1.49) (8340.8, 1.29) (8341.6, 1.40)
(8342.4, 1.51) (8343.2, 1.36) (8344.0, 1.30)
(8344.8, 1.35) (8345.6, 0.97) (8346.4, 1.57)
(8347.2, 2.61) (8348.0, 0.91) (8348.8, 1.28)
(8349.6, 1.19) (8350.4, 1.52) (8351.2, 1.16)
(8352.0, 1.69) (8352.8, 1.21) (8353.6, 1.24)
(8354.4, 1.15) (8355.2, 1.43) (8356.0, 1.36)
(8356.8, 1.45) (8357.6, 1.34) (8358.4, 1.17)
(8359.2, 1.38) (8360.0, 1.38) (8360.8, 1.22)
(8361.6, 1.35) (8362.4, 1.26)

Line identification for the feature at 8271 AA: Mg II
